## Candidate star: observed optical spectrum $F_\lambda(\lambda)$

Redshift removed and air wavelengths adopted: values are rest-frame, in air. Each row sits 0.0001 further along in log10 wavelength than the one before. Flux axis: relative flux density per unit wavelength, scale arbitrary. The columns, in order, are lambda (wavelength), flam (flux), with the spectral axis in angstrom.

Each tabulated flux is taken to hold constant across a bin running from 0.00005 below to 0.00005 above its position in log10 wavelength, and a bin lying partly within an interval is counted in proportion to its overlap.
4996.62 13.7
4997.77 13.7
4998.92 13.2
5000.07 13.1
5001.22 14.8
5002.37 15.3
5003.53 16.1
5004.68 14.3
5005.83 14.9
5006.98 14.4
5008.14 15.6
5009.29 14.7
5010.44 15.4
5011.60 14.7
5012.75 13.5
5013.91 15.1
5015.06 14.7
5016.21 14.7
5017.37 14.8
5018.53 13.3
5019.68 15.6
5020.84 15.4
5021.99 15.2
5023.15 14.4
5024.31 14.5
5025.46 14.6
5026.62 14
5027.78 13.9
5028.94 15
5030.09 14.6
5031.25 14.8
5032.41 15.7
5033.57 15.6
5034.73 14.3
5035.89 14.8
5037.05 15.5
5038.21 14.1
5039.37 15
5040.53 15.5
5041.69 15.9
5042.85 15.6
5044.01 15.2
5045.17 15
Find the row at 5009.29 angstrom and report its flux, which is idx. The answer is 14.7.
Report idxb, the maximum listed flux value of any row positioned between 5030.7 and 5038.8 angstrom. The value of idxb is 15.7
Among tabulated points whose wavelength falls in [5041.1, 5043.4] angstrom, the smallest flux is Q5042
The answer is 15.6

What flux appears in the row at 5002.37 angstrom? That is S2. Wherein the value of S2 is 15.3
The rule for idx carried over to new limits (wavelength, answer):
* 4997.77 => 13.7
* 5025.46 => 14.6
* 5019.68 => 15.6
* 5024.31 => 14.5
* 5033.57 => 15.6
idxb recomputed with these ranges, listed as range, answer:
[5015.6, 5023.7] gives 15.6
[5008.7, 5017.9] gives 15.4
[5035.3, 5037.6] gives 15.5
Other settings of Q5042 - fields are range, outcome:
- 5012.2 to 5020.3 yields 13.3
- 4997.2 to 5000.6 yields 13.1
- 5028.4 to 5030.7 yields 14.6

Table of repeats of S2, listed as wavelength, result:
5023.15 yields 14.4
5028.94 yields 15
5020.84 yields 15.4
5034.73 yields 14.3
